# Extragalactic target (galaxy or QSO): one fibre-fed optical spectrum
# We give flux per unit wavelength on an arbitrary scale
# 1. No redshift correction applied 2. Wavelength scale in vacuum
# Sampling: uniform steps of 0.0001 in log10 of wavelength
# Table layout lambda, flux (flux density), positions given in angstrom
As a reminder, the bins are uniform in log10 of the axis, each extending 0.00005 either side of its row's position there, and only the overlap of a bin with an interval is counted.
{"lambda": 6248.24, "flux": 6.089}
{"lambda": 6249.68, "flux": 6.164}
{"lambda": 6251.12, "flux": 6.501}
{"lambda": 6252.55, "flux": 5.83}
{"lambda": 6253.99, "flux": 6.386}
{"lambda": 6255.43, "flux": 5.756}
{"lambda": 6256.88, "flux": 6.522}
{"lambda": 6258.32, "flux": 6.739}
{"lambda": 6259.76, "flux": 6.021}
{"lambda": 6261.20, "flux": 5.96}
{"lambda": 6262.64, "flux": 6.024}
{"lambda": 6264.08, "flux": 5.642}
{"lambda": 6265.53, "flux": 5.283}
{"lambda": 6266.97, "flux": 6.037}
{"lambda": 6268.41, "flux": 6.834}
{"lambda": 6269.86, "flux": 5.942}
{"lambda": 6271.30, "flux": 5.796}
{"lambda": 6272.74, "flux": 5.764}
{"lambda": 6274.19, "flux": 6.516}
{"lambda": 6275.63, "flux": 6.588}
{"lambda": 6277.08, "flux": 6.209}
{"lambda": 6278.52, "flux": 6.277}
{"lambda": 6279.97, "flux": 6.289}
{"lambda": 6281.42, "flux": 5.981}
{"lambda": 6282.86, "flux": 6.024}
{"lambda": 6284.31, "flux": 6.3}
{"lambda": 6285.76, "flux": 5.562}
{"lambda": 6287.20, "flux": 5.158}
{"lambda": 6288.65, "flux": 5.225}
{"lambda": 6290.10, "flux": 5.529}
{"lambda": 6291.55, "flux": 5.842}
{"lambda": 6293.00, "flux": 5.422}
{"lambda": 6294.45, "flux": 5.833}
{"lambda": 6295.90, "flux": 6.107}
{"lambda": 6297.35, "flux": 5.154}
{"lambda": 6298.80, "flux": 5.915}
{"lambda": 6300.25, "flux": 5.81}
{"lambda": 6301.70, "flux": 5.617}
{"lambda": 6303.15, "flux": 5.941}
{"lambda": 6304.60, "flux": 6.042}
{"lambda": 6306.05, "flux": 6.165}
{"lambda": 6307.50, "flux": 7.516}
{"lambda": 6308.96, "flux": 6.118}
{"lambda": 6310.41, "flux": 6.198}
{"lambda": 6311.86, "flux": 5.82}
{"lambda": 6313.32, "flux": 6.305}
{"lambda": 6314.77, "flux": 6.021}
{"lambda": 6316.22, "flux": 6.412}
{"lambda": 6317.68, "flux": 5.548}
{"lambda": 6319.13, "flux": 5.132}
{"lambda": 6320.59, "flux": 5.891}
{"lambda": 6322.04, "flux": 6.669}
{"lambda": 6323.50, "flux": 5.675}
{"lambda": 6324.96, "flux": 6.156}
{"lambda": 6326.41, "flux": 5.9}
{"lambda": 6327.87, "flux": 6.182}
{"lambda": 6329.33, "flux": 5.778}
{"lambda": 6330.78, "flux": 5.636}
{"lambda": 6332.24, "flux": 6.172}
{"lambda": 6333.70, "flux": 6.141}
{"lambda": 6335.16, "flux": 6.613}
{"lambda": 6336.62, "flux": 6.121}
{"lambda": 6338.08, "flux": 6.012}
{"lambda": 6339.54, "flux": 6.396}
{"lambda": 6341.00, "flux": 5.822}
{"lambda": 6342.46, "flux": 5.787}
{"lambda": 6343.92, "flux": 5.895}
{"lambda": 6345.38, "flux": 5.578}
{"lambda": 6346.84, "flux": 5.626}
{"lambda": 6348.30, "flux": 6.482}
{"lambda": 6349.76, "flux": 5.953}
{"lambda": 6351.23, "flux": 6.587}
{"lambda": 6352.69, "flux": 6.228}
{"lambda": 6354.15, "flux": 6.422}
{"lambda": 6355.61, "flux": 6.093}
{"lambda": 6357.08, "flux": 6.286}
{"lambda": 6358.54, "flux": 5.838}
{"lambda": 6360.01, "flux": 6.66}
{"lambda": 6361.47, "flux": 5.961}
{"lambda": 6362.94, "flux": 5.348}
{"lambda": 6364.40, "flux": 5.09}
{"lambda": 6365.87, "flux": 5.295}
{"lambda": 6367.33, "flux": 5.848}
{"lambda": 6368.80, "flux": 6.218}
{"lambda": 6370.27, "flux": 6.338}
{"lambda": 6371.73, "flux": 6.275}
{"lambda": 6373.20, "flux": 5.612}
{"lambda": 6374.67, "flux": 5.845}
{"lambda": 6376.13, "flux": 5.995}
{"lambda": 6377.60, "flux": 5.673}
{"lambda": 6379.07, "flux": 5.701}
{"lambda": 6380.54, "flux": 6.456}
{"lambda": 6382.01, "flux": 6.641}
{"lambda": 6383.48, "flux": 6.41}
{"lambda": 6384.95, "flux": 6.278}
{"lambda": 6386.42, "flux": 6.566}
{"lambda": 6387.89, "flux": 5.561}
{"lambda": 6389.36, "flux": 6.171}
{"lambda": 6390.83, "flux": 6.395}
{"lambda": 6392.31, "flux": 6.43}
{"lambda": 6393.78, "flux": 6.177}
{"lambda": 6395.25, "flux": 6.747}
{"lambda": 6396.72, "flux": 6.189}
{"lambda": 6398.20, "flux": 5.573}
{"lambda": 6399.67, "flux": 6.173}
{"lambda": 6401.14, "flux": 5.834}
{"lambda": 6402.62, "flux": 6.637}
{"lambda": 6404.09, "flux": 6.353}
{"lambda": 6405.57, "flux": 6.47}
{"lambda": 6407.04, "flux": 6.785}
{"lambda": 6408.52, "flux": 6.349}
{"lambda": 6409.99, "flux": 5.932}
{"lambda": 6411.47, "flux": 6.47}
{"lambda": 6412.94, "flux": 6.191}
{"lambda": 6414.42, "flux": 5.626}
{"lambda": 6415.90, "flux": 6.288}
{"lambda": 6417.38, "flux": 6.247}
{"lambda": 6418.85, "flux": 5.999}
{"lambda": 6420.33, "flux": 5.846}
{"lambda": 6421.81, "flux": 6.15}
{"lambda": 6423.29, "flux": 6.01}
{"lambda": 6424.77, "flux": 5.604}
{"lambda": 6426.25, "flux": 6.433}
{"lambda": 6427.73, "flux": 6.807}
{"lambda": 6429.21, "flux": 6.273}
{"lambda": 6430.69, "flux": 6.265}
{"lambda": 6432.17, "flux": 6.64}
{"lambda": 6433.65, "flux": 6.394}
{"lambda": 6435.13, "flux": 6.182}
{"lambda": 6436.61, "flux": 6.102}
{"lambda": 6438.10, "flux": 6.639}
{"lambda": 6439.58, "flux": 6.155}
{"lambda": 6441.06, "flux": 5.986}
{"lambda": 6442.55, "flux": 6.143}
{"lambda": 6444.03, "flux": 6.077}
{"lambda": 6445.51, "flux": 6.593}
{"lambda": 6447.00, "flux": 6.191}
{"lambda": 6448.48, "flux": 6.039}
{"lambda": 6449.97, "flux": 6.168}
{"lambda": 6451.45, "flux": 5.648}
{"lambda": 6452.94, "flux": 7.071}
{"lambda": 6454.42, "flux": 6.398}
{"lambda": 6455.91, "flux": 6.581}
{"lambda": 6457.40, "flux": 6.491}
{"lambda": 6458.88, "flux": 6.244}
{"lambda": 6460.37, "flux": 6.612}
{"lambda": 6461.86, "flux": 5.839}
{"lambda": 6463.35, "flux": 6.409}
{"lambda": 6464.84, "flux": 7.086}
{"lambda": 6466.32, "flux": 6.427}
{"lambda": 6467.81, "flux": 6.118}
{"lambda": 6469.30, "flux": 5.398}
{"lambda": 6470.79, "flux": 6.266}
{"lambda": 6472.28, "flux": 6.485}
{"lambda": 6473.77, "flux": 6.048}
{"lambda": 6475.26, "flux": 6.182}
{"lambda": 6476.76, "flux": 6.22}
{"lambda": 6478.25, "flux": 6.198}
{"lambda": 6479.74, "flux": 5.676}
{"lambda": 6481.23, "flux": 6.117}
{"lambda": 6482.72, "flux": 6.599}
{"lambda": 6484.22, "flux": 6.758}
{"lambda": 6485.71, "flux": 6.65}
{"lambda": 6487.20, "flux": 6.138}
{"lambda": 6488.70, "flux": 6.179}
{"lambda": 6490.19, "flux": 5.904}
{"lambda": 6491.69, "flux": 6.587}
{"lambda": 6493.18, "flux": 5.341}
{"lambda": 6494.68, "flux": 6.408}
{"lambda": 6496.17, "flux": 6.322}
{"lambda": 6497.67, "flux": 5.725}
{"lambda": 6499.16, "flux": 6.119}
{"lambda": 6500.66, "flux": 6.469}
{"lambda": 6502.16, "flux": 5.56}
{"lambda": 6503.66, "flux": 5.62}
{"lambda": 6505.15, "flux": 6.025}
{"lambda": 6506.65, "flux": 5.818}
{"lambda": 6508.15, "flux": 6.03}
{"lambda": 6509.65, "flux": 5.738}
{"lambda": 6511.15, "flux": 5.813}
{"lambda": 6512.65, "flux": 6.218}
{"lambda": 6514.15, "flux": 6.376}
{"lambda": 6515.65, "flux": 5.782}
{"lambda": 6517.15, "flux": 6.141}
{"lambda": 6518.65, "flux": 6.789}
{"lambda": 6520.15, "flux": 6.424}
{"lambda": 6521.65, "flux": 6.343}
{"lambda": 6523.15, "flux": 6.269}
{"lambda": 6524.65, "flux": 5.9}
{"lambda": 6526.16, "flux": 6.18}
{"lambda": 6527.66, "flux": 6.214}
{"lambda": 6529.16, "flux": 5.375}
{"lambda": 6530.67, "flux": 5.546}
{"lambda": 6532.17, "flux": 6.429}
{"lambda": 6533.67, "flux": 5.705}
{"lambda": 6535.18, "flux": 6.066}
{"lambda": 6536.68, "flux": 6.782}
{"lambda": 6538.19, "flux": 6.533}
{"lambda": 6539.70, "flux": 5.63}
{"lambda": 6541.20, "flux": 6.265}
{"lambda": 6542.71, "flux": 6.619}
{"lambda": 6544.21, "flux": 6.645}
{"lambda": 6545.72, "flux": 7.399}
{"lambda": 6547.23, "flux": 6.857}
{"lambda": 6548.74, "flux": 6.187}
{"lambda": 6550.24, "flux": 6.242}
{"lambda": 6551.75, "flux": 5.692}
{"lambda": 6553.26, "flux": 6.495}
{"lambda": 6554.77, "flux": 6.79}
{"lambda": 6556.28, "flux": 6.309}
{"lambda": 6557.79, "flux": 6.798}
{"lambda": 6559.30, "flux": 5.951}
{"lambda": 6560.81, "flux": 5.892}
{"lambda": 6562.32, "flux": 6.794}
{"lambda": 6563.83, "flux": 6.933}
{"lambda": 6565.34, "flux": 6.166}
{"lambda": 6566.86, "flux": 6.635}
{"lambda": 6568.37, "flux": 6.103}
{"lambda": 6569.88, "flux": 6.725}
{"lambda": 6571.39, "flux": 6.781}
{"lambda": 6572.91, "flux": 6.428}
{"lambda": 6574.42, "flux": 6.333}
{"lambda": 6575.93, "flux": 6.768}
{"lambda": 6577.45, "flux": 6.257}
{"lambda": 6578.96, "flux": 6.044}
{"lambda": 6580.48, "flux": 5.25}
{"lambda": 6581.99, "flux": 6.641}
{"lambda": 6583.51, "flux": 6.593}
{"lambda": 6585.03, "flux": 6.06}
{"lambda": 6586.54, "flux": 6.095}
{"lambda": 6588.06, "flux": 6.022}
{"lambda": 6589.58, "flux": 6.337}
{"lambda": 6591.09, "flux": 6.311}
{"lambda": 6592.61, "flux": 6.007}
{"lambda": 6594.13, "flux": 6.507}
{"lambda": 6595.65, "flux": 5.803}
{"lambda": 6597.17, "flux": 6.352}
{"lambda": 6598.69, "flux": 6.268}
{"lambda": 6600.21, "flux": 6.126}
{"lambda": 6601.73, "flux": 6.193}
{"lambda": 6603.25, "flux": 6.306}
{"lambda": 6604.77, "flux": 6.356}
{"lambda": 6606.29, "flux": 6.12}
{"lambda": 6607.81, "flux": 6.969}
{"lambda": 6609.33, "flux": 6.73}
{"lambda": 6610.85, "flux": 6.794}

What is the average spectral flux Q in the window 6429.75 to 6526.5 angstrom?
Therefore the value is 6.2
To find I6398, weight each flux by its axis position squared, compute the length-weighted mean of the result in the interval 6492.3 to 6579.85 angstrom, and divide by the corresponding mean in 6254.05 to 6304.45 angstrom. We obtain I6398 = 1.14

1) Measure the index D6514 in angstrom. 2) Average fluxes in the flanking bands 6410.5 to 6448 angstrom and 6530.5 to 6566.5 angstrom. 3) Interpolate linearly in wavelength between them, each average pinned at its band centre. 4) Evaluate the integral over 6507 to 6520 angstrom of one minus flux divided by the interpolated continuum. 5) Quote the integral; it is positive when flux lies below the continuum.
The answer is 0.4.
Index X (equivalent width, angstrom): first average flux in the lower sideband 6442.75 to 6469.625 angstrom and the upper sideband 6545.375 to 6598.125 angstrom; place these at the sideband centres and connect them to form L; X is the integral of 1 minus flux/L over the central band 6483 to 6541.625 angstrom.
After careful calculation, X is 2.0 angstrom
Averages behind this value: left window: 6.31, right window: 6.35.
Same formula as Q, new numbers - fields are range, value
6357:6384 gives 5.96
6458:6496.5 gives 6.24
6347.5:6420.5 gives 6.13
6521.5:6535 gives 5.98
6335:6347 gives 5.97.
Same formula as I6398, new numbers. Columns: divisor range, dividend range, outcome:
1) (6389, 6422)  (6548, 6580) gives 1.08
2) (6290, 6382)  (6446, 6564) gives 1.10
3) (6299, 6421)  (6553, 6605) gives 1.11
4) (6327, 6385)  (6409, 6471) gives 1.06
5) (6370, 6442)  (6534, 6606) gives 1.08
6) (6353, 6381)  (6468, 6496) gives 1.08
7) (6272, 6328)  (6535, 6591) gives 1.16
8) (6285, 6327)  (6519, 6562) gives 1.15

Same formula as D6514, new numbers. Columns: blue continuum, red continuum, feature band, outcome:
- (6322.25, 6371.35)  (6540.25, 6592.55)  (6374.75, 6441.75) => -1.06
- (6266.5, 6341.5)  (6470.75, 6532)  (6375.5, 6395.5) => -0.56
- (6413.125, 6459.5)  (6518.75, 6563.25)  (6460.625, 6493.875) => 0.22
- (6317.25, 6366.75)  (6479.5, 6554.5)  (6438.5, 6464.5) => -0.80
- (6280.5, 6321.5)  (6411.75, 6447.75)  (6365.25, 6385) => 0.10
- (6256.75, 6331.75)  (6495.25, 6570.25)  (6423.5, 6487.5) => -1.45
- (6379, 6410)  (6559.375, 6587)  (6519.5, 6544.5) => 0.69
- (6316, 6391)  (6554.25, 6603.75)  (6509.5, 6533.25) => 0.54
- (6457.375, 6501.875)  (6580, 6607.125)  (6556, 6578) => -0.92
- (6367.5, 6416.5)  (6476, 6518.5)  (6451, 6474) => -0.77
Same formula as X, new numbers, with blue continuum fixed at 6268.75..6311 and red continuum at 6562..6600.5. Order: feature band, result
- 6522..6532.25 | 0.5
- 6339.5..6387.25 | 0.2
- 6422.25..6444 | -0.4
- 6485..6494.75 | 0.1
